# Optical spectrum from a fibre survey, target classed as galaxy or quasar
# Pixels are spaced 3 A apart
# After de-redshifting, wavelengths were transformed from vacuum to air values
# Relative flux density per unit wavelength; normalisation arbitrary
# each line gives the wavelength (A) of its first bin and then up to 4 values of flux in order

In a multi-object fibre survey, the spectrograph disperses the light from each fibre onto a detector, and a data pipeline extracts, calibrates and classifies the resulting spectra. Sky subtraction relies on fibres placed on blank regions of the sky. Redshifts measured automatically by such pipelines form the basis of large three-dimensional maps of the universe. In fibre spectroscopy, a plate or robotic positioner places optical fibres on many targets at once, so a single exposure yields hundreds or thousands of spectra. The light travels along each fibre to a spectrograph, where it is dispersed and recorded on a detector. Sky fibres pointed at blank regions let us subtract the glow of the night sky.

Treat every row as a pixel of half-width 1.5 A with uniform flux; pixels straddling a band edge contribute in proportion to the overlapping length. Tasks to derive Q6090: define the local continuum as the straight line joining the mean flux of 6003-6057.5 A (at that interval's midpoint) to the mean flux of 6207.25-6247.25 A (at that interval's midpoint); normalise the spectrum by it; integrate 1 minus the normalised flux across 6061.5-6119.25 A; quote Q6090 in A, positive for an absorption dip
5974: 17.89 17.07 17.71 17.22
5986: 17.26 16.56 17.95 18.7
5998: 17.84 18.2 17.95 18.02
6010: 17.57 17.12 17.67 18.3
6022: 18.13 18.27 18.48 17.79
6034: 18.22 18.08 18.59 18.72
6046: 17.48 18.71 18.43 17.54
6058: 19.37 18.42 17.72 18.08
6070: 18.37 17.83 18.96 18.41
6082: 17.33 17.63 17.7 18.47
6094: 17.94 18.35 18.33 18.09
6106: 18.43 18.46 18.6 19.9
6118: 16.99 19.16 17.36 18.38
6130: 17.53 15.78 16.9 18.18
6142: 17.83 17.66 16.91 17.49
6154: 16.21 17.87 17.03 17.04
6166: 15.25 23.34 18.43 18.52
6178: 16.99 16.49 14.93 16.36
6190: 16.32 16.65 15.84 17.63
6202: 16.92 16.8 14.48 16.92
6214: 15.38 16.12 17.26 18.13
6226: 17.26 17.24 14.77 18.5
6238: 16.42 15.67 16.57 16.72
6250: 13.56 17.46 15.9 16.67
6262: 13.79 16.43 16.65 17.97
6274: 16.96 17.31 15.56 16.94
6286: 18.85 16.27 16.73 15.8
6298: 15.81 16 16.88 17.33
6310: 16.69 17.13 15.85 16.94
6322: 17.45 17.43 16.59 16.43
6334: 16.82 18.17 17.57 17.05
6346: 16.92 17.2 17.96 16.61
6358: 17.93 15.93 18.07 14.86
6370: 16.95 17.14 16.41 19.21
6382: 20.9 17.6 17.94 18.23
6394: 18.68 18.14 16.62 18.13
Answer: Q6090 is -1.9 A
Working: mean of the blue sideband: 18.1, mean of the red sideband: 16.6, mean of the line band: 18.2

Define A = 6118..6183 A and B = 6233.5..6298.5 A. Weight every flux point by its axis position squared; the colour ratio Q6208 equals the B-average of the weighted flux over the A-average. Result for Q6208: 0.97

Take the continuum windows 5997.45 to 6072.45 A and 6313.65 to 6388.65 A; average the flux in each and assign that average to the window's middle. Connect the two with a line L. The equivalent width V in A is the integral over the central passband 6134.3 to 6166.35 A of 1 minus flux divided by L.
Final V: 1.1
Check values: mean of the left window 18.1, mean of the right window 17.3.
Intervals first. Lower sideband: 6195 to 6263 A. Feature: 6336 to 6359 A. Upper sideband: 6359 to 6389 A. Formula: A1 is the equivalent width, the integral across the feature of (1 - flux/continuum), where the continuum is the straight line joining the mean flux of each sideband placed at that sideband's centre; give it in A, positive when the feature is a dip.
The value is -0.1 A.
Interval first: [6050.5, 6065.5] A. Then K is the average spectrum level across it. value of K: 18.3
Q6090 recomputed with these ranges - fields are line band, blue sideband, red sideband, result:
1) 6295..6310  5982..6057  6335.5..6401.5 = 1.00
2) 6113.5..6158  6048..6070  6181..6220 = -1.06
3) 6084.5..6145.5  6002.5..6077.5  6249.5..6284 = -1.54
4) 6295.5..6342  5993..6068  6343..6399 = 2.12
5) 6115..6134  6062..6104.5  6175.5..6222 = -0.30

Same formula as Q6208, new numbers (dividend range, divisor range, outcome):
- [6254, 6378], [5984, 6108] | 1.01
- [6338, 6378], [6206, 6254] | 1.08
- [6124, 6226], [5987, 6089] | 0.99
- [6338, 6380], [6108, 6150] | 1.03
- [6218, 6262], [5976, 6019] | 1.01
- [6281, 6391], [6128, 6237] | 1.06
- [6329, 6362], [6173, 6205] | 1.08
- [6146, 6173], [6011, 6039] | 1.03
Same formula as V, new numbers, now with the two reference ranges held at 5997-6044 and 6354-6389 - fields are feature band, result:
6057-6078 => -0.46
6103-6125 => -0.64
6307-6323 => 0.66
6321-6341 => 0.39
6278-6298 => 1.10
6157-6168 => 0.54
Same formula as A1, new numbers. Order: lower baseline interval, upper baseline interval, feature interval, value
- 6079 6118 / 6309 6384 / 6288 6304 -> 1.13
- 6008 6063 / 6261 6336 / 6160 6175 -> -0.82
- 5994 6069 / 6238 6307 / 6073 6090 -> -0.22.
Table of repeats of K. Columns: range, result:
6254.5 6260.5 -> 16.3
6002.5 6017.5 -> 17.7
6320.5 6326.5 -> 17.4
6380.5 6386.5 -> 19.2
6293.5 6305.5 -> 16.1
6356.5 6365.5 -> 17.3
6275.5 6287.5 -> 17.2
